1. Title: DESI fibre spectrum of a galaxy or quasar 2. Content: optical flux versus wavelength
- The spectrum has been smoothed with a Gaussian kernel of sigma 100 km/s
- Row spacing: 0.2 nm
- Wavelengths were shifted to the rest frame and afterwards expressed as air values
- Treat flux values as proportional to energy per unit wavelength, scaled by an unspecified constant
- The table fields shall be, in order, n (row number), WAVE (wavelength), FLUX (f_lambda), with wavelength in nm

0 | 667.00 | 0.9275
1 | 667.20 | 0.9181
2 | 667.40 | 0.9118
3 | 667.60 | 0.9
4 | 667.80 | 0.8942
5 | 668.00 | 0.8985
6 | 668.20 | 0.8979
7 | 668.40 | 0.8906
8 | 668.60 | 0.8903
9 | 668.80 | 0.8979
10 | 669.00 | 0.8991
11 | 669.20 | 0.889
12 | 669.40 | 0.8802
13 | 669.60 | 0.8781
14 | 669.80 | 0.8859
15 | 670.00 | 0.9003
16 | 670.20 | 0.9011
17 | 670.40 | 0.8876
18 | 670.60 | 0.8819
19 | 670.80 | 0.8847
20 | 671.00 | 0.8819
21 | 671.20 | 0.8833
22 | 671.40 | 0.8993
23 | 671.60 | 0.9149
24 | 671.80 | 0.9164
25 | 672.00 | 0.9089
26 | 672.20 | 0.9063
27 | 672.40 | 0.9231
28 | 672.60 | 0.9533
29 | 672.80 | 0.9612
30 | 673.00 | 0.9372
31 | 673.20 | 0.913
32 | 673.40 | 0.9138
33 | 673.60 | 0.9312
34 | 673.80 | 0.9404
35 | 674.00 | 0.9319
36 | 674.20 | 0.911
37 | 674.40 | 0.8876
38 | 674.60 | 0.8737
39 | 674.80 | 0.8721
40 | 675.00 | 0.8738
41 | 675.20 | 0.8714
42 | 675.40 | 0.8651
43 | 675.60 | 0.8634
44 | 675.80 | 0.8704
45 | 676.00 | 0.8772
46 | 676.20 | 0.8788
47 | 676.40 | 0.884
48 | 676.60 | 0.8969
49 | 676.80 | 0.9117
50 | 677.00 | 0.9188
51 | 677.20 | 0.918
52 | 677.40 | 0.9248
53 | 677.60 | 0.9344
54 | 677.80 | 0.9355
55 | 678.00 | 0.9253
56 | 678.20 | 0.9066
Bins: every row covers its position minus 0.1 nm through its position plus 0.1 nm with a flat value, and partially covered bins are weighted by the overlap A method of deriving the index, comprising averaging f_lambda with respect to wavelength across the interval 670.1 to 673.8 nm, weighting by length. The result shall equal 0.912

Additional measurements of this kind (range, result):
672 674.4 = 0.927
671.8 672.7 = 0.922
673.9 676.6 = 0.882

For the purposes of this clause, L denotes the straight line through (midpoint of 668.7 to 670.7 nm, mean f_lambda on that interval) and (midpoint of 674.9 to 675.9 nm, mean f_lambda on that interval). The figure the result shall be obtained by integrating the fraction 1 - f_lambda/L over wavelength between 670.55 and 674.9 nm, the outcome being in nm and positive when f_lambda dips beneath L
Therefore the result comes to -0.16 nm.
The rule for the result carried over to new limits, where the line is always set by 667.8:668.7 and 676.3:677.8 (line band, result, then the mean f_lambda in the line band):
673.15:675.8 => 0.04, 0.895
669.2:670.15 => 0.01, 0.887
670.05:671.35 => 0.02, 0.888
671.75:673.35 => -0.04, 0.927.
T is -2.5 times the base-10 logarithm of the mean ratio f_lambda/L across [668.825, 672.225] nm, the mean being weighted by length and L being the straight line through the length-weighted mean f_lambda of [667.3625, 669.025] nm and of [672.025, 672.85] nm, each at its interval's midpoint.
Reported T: 0.03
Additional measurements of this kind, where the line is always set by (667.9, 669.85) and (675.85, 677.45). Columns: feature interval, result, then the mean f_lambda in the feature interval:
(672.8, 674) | -0.04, 0.93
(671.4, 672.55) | -0.02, 0.914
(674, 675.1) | 0.01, 0.888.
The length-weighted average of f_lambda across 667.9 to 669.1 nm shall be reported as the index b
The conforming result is 0.896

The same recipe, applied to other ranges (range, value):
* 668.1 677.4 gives 0.899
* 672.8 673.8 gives 0.929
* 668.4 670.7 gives 0.89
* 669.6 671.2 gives 0.888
